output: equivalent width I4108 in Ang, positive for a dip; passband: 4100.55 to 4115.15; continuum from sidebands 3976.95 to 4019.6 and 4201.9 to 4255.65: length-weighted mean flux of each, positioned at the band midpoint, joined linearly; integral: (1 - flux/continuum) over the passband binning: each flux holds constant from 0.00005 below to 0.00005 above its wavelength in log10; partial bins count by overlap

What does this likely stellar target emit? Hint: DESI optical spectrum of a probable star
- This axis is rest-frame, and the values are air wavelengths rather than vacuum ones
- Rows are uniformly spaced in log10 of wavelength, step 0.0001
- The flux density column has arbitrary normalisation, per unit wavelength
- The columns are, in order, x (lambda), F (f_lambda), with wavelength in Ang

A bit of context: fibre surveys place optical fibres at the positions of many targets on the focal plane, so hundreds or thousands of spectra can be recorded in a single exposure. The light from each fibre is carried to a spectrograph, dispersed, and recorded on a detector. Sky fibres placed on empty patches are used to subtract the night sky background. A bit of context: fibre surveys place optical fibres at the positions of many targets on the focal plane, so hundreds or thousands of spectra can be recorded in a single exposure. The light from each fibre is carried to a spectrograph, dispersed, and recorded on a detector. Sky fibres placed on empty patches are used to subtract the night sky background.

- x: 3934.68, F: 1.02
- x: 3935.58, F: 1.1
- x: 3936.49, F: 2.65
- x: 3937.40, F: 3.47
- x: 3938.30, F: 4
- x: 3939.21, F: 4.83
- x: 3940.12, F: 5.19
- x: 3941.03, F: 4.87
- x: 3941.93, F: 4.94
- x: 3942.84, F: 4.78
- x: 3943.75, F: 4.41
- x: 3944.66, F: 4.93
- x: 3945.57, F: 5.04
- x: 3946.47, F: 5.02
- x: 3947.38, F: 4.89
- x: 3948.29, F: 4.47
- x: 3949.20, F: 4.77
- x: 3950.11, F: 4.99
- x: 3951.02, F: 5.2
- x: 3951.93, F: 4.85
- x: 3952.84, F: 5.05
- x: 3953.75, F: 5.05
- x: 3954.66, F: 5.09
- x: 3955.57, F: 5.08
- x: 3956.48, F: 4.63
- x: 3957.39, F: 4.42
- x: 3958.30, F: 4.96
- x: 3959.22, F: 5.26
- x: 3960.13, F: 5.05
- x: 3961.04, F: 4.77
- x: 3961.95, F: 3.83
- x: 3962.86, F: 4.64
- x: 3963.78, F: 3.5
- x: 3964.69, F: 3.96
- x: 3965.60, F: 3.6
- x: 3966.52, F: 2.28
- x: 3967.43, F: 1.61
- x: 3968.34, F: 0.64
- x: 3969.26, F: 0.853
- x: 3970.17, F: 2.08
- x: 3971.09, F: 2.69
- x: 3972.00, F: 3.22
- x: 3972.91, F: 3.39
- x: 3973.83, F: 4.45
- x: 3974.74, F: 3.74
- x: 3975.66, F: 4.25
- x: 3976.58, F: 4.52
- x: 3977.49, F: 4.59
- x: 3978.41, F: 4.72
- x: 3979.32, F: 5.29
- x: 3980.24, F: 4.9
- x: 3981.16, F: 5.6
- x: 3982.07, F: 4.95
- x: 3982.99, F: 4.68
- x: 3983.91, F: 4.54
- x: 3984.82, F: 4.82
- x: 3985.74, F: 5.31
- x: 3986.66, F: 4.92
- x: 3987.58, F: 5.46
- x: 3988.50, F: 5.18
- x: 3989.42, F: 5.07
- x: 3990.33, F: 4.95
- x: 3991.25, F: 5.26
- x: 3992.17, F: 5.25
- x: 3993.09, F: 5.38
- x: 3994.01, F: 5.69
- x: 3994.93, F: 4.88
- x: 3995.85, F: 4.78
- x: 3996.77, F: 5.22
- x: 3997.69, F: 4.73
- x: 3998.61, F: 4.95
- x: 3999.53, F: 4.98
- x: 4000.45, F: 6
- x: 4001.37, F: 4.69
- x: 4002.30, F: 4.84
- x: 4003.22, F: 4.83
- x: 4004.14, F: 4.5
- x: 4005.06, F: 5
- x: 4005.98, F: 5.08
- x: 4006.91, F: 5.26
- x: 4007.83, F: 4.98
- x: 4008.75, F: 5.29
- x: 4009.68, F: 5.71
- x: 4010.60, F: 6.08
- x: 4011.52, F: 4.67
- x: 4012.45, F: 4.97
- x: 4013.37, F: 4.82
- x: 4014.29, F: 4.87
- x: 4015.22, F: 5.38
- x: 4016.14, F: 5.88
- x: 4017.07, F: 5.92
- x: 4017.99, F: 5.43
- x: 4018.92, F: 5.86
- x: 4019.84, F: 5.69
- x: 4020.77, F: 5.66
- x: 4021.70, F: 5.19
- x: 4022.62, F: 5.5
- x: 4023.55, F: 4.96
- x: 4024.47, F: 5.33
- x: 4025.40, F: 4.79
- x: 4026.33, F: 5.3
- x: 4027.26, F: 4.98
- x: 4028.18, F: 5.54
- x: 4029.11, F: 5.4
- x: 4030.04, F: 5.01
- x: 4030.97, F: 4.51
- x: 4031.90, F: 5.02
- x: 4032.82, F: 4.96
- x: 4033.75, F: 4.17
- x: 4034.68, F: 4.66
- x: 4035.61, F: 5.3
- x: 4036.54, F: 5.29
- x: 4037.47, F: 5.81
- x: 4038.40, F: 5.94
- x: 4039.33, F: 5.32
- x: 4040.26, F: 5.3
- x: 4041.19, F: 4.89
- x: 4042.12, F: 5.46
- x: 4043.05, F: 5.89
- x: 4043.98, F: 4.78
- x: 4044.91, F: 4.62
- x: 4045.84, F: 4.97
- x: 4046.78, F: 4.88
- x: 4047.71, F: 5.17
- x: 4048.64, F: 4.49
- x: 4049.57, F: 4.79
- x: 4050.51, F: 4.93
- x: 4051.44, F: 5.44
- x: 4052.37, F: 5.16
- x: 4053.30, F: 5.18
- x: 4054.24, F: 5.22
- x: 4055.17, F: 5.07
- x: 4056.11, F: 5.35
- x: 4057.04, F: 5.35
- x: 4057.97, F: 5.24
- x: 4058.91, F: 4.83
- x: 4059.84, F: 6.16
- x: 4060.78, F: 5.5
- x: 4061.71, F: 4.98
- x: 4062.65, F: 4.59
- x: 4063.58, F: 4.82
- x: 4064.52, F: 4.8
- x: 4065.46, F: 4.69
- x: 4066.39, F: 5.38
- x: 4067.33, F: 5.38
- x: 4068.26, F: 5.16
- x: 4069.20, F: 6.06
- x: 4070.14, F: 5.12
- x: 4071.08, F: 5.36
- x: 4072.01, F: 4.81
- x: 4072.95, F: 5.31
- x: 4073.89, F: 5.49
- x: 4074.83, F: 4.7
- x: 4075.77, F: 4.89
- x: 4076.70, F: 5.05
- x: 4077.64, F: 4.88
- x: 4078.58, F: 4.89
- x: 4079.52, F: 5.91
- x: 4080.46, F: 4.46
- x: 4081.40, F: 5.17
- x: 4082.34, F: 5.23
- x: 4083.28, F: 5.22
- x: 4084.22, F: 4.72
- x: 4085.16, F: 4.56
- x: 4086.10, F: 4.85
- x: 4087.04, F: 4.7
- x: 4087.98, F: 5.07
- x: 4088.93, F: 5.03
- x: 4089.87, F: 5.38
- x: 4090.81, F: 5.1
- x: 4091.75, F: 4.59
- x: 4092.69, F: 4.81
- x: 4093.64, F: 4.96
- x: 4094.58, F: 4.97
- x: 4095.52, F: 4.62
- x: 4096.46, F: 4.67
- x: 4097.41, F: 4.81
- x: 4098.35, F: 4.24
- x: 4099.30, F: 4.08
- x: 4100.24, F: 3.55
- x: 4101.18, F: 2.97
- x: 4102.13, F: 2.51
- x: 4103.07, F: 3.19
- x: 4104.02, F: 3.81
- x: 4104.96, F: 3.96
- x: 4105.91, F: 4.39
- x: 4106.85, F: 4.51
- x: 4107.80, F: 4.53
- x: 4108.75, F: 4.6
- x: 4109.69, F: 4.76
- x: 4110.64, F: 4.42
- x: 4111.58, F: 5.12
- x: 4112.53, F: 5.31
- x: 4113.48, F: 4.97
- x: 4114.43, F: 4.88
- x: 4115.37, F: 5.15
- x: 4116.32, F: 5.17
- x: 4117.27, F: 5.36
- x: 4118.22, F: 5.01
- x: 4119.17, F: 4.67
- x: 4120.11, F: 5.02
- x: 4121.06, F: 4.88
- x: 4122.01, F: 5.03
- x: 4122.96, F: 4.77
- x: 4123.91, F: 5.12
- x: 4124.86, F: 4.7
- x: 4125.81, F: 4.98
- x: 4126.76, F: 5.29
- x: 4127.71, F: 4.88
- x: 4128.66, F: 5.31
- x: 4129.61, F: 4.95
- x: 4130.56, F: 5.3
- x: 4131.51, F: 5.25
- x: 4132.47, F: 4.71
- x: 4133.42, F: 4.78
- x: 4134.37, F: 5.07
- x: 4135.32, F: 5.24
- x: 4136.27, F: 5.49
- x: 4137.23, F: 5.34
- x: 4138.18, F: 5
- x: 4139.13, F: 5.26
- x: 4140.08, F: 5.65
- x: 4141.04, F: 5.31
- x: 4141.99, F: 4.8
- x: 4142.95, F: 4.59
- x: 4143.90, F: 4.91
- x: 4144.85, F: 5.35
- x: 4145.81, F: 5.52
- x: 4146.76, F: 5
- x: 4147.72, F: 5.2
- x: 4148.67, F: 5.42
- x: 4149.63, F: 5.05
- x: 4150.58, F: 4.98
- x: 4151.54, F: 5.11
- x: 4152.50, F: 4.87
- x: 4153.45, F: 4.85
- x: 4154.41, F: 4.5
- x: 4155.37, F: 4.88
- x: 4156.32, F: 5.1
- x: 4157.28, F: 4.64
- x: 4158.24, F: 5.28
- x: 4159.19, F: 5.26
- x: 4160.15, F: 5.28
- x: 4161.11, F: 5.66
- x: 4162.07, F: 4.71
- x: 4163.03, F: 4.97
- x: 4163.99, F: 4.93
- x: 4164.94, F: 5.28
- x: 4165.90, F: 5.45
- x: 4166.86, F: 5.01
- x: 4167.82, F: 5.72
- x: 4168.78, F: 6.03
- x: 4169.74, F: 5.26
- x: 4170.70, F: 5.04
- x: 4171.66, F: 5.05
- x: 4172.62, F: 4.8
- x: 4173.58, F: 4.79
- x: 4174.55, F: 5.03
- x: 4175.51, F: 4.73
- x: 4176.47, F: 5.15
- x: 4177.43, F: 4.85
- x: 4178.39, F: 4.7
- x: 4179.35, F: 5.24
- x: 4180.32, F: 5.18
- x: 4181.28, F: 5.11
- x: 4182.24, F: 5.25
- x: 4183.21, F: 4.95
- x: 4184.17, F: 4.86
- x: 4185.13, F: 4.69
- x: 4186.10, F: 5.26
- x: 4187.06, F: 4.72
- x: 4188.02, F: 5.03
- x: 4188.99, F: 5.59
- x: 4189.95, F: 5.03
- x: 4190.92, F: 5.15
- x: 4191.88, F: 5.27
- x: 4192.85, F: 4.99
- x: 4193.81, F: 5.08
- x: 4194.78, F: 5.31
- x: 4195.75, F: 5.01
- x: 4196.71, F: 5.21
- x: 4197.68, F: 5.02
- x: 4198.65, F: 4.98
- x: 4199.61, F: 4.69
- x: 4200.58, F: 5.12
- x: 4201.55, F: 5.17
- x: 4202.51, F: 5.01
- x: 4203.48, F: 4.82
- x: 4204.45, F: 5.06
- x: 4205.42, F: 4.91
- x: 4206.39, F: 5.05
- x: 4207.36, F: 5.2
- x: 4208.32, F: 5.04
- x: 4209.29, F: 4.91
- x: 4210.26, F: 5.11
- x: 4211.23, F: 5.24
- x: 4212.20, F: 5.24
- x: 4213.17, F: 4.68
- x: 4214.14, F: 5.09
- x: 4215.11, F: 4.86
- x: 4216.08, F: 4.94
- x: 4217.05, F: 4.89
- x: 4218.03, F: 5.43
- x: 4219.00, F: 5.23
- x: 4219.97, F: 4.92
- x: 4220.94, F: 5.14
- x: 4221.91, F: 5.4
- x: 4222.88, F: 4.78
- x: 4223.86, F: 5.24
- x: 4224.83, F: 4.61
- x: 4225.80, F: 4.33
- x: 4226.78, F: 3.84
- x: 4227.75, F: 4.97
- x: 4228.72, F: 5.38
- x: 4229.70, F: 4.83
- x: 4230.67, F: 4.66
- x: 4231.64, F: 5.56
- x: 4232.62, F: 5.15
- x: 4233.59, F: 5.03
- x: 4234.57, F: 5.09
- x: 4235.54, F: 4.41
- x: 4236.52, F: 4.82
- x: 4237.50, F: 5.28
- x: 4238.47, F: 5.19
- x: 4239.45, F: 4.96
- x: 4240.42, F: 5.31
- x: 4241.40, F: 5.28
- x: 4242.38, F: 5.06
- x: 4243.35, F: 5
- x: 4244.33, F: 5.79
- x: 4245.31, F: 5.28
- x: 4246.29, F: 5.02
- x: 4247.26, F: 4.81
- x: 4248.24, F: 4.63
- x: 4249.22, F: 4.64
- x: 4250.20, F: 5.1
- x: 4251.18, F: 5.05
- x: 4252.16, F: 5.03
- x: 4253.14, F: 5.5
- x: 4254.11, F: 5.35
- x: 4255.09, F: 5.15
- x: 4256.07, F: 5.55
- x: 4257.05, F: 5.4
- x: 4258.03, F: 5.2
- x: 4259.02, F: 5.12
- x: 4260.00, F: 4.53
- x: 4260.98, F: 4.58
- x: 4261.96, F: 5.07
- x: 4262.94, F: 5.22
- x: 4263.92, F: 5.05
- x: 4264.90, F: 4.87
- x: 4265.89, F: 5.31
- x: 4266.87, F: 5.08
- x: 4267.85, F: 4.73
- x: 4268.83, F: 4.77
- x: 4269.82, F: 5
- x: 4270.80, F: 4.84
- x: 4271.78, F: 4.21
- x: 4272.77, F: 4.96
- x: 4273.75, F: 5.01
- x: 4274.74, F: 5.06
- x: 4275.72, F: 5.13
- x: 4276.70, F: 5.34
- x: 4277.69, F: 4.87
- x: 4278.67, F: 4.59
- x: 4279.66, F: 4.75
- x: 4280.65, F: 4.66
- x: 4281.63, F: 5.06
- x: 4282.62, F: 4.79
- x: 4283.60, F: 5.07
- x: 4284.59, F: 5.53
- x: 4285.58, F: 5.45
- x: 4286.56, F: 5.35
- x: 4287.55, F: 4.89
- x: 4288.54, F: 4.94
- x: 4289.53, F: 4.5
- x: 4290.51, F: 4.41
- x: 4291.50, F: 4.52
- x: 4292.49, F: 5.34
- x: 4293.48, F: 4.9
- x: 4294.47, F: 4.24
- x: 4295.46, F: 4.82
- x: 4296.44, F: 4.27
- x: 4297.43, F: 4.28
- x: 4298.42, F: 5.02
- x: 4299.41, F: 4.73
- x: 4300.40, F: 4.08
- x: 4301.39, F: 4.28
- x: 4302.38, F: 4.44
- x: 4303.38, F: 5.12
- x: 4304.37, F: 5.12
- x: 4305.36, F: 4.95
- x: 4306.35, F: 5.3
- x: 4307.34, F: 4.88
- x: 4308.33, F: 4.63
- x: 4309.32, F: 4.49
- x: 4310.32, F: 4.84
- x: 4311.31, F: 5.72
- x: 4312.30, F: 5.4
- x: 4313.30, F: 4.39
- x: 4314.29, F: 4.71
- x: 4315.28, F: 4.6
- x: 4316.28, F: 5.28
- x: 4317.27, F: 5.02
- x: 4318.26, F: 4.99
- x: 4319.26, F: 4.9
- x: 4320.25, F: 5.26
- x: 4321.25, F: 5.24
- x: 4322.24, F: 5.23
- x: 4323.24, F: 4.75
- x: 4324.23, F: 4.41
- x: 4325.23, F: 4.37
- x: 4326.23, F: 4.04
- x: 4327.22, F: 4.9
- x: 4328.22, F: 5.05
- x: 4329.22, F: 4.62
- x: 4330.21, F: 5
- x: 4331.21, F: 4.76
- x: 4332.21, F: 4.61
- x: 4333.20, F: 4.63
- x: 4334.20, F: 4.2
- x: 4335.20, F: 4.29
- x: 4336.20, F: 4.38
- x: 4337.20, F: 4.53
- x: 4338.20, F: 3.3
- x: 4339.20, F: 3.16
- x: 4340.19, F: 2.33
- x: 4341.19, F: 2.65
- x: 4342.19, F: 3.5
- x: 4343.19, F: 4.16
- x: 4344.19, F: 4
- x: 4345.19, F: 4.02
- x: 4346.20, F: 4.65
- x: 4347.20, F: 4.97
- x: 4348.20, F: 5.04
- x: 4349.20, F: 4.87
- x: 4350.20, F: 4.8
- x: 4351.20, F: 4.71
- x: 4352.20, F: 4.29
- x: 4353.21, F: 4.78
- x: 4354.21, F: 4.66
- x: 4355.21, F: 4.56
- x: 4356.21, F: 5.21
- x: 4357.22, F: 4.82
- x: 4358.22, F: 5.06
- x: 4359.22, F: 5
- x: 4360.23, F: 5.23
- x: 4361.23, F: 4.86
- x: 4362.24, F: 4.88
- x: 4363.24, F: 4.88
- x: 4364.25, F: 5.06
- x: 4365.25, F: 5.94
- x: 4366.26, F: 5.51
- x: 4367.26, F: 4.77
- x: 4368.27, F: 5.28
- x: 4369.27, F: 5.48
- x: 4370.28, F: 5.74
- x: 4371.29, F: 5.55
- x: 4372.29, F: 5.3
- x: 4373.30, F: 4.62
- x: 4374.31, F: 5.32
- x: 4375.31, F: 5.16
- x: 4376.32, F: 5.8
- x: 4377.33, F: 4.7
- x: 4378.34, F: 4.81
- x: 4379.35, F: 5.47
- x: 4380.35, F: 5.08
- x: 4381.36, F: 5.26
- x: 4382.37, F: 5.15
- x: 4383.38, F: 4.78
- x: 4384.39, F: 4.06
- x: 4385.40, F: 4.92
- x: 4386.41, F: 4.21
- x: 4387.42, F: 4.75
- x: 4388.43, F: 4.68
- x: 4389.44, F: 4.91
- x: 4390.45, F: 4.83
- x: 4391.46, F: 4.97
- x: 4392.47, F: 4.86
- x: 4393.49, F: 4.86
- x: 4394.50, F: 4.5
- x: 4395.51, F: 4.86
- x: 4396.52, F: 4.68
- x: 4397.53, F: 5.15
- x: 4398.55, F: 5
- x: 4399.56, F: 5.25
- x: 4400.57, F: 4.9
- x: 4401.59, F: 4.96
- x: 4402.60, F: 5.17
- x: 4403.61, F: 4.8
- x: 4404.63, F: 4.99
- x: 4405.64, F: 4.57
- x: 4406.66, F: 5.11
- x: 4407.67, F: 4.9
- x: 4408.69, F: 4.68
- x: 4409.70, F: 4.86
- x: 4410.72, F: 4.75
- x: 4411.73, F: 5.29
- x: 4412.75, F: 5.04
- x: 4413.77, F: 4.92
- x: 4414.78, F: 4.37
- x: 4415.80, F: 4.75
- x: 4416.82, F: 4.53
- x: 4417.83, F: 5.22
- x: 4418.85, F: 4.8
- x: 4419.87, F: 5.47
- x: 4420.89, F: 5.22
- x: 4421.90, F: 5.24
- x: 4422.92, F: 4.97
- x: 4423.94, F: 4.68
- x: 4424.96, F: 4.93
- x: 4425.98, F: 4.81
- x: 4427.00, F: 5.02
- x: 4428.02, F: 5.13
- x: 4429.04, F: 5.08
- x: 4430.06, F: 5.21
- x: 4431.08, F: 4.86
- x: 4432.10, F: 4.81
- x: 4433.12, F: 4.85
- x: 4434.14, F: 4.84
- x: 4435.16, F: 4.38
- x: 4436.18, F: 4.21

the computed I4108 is 2.3 Ang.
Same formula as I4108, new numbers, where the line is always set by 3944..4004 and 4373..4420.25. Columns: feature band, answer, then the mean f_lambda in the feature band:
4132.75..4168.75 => -3.5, 5.13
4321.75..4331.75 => 0.3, 4.71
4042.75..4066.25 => -2.5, 5.07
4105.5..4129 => -1.3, 4.91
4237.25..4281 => -2.3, 5.03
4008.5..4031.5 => -3.8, 5.31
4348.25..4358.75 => 0.2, 4.79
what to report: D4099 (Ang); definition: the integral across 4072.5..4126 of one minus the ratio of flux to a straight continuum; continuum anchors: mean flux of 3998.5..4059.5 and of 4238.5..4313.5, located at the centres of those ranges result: 4.0 Ang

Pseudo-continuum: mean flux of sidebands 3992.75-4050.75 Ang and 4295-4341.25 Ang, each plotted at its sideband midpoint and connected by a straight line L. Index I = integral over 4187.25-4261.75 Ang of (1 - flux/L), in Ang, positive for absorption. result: -3.99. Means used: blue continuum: 5.16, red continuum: 4.61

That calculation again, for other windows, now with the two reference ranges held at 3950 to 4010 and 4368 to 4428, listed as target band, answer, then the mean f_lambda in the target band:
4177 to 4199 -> -1.5 Ang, 5.06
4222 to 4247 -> -1.0 Ang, 5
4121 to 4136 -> -1.1 Ang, 5.03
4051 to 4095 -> -4.4 Ang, 5.1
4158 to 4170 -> -1.4 Ang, 5.3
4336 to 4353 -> 2.9 Ang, 4.09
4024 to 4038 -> -1.5 Ang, 5.08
